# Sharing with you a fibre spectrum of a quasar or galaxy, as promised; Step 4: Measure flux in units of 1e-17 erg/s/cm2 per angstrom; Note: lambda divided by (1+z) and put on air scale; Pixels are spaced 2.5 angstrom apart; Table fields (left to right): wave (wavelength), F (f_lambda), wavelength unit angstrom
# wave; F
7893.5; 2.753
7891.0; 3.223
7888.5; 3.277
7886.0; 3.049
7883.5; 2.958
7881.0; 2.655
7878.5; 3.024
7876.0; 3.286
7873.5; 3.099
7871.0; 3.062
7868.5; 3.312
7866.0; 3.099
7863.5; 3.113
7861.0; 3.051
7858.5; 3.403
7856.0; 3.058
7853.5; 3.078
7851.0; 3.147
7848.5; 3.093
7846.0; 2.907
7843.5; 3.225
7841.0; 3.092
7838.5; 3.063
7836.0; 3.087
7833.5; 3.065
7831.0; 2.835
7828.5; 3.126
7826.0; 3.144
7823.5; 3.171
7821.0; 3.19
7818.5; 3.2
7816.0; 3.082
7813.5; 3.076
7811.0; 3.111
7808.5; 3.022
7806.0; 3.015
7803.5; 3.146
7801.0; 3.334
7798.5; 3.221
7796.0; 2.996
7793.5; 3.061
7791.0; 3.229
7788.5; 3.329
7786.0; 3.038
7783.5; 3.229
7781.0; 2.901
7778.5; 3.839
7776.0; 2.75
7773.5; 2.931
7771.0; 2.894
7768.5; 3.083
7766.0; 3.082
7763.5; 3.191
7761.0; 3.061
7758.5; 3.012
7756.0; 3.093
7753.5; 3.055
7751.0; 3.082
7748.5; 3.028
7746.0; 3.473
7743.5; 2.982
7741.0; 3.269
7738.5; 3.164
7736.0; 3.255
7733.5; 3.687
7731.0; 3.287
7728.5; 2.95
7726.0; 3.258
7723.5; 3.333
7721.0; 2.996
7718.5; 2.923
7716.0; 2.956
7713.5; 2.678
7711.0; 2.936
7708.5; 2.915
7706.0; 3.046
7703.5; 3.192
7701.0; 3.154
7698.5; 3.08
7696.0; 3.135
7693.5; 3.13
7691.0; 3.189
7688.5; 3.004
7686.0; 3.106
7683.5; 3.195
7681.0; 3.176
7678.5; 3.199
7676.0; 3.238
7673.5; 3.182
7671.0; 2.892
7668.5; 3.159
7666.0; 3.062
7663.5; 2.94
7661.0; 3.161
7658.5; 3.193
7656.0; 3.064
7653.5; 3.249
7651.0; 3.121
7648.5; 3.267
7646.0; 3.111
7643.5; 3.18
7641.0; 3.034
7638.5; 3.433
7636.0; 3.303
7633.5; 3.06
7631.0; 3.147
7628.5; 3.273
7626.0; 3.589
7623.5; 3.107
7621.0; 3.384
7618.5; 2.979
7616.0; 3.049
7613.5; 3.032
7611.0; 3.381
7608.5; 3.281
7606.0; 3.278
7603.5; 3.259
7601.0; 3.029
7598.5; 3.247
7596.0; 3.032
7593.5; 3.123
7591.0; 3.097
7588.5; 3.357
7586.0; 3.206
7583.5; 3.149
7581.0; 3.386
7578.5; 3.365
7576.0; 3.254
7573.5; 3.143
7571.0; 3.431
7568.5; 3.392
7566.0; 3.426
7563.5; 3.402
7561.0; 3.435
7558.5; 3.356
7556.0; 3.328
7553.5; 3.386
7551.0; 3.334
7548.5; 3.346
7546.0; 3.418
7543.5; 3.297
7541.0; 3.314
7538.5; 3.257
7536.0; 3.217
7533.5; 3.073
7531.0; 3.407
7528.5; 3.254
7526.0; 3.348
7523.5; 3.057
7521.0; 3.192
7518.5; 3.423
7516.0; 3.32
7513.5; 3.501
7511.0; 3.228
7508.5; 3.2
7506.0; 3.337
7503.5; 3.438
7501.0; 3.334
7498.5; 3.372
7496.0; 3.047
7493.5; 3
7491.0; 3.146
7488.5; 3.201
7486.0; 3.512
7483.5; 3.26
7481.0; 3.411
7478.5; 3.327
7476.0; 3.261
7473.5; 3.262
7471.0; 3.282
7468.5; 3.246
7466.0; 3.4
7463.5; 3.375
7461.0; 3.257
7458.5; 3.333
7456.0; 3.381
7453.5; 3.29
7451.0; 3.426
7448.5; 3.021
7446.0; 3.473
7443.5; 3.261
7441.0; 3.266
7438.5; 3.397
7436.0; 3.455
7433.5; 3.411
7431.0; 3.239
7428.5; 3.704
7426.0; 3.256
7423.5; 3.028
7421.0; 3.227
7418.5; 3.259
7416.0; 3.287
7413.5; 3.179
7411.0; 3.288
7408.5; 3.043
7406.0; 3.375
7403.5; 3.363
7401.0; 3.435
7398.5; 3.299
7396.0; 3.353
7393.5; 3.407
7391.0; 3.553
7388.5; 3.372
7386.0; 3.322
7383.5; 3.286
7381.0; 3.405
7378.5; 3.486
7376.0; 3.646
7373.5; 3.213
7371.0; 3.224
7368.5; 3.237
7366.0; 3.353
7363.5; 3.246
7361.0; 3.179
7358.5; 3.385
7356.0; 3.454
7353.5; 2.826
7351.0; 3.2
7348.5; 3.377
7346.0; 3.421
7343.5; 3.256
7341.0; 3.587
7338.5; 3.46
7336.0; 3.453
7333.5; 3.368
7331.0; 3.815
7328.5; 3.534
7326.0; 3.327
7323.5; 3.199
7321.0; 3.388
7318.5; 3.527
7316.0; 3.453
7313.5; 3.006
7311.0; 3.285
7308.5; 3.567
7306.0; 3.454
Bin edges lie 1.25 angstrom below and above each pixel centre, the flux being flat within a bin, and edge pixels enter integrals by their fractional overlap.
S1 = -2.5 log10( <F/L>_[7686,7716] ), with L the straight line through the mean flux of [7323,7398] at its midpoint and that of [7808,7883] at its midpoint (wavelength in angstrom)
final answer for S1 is 0.05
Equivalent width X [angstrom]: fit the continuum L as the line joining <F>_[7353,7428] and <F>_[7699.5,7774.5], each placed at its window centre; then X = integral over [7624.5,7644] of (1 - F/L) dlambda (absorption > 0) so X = -0.6 angstrom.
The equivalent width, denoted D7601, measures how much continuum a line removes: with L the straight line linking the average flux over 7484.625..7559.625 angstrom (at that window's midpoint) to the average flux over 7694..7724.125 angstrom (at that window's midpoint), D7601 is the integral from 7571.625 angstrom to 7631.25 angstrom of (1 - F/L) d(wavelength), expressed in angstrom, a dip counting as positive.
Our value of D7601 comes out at -0.8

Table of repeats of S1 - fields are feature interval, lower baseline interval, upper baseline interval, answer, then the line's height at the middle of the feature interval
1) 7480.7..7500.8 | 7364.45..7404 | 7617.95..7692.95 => 0.02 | 3.29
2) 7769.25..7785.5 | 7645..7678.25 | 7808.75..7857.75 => 0.01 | 3.11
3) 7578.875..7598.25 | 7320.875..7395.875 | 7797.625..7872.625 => 0.01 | 3.25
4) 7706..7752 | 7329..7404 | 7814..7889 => 0.02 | 3.16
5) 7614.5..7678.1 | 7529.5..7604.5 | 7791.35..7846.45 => 0.02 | 3.23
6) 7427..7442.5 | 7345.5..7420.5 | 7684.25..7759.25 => -0.04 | 3.28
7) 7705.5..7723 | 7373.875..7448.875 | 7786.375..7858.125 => 0.09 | 3.17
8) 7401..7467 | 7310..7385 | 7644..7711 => -0.01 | 3.29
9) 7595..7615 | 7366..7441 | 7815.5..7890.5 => 0.01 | 3.23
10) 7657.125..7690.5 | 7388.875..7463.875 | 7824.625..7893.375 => 0.02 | 3.19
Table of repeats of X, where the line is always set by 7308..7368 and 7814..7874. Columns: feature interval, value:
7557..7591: -0.8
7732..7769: -0.1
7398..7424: 0.5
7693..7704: 0.2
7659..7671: 0.5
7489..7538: 0.2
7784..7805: -0.2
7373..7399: -0.5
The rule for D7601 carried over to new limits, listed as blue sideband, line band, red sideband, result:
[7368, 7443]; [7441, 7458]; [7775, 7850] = 0.0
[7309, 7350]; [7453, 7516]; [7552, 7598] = 0.7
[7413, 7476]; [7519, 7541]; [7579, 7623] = 0.1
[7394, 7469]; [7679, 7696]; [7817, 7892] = 0.3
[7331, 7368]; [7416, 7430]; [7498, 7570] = 0.2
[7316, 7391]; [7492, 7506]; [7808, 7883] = 0.2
